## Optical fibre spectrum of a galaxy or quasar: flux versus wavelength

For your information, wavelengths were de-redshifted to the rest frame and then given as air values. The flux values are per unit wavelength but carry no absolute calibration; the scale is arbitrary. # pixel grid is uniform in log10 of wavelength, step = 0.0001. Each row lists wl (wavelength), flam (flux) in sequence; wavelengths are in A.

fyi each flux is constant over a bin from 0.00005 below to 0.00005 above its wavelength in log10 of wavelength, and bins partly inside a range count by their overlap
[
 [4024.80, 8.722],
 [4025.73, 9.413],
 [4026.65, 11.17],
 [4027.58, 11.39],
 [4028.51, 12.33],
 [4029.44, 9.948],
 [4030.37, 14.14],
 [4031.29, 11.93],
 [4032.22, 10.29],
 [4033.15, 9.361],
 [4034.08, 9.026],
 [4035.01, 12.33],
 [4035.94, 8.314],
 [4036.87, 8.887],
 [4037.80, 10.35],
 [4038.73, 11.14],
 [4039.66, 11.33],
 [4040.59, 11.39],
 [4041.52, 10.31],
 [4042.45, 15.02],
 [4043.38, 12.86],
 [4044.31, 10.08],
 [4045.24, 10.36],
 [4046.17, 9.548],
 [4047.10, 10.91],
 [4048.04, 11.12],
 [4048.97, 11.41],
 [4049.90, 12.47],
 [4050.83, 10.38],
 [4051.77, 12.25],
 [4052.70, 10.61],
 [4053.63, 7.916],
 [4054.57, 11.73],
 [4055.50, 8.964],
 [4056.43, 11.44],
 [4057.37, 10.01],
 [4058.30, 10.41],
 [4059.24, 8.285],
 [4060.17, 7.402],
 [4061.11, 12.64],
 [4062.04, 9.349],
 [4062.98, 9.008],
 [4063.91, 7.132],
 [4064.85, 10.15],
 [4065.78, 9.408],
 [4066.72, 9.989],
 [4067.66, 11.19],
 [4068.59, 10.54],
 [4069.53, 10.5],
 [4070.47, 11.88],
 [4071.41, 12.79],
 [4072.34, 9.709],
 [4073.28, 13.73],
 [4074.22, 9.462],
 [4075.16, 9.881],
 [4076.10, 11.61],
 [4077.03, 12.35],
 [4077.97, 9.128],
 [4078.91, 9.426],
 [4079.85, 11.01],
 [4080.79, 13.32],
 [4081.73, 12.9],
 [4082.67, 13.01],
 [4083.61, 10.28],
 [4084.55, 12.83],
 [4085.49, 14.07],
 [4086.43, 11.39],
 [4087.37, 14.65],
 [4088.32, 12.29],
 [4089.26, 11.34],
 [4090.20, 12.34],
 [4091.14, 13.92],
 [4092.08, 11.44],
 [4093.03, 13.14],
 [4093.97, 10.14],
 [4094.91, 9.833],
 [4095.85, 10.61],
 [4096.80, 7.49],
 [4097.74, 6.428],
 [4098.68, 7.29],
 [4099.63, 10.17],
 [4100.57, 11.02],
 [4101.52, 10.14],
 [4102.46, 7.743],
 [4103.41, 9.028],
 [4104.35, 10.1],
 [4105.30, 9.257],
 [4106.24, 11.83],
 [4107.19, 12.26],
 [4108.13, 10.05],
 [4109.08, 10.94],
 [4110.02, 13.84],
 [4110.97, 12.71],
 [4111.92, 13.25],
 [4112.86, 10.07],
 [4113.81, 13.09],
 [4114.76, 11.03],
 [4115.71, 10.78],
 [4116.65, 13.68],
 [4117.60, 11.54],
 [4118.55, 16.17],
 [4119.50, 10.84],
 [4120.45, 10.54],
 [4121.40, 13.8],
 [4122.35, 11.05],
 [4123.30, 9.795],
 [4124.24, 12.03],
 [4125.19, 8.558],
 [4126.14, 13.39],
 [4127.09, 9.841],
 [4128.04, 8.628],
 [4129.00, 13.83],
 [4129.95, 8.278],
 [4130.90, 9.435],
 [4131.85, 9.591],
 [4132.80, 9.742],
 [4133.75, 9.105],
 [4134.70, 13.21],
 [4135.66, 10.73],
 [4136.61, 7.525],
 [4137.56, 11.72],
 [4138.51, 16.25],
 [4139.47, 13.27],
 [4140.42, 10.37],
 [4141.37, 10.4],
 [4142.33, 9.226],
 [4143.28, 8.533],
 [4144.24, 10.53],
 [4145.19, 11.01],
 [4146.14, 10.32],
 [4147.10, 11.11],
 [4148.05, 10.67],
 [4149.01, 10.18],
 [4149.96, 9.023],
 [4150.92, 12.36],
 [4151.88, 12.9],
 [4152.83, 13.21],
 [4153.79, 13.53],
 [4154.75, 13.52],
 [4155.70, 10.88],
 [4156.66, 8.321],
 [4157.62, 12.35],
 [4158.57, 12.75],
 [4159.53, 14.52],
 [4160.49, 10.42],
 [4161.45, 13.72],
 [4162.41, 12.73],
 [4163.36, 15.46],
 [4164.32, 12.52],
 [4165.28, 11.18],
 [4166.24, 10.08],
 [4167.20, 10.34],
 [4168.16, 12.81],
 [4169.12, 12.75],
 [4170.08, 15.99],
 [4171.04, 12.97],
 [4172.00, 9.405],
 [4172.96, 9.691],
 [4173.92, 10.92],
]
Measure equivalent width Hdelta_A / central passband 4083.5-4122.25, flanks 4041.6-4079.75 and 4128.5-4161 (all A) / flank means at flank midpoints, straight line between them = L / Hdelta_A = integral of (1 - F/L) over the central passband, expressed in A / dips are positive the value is -1.6 A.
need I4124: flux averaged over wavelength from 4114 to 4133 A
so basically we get 11.2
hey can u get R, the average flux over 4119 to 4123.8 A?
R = 11.2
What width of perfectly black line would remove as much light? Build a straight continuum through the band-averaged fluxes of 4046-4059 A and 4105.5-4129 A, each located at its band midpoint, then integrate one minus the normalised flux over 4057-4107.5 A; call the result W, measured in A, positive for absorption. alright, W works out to 1.91 A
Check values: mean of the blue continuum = 10.6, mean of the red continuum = 11.7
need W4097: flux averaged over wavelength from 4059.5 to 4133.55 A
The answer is 10.9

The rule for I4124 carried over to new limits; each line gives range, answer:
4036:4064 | 10.5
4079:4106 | 11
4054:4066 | 9.68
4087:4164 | 11.2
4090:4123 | 11.1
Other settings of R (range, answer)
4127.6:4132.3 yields 9.95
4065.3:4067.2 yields 9.7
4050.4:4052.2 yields 11.3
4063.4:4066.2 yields 8.91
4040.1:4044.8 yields 11.9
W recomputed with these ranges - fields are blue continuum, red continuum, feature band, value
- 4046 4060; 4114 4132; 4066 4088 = -1.6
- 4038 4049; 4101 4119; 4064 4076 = 0.7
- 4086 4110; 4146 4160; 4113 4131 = -0.5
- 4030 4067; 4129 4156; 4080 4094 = -2.4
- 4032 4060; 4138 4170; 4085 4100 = 0.1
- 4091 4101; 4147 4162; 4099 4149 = -0.5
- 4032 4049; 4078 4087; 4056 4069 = 1.8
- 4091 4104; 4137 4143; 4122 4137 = 1.2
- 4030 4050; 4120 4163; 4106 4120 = -1.3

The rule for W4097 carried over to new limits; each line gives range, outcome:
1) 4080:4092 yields 12.6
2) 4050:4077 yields 10.4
